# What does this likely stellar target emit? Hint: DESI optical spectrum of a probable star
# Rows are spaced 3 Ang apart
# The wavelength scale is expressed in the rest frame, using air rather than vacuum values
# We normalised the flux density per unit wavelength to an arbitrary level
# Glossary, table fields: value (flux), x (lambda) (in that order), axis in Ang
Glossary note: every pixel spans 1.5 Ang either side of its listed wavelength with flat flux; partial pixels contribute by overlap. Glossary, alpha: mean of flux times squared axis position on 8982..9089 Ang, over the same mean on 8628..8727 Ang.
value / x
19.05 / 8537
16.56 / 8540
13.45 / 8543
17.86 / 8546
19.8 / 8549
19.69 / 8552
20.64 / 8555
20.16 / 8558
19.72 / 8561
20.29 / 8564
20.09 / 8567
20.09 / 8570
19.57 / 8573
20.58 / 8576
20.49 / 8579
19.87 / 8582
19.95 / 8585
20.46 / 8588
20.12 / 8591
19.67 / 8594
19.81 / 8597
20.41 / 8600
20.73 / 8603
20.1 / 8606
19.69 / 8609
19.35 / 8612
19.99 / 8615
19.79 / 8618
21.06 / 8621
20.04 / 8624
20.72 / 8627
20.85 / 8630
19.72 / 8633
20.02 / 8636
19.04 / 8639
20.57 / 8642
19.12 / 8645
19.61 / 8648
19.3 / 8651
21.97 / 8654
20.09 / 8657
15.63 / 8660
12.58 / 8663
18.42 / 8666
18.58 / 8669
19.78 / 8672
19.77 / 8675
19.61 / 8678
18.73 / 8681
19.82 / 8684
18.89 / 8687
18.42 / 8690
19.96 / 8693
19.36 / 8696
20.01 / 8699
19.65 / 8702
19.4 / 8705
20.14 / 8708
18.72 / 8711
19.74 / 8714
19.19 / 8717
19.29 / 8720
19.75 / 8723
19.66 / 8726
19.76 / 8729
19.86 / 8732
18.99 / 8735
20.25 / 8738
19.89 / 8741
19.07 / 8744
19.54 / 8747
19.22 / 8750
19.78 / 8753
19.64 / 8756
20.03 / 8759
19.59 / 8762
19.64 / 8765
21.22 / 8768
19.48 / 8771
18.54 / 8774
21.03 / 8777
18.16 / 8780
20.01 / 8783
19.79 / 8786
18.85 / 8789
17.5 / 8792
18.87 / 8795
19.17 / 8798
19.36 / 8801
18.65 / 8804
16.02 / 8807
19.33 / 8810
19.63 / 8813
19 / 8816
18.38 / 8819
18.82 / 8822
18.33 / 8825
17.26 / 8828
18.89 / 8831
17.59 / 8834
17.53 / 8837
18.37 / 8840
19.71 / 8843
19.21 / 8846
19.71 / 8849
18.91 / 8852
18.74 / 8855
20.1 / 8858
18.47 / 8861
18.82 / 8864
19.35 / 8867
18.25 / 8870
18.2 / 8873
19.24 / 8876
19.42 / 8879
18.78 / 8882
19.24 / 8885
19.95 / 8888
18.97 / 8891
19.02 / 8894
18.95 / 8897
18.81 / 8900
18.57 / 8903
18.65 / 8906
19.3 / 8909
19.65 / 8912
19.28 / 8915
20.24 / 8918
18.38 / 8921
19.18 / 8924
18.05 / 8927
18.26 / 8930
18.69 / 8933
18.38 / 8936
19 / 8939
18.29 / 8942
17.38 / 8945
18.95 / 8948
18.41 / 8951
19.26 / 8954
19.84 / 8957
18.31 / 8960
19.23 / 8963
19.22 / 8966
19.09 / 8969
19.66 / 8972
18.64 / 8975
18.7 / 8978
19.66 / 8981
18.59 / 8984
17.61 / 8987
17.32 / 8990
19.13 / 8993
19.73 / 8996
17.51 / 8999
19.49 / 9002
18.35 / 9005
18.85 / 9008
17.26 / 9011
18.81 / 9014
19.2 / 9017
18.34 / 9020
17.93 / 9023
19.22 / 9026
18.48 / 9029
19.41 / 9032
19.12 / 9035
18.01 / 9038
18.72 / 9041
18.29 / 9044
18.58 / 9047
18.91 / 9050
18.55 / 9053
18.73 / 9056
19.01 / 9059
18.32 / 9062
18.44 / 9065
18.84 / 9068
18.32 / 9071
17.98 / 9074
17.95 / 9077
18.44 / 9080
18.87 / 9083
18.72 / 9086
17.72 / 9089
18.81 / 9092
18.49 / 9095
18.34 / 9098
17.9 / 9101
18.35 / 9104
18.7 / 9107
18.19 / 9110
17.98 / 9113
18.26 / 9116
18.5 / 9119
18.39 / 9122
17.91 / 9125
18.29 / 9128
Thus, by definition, 1.0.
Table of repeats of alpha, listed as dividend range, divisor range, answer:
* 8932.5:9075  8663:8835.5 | 1.03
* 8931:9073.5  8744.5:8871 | 1.03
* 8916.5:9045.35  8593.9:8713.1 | 1.03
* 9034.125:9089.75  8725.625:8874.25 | 1.03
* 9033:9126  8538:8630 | 1.05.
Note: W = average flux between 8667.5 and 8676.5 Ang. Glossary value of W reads 19.4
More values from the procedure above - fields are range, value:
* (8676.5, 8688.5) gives 19.3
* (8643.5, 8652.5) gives 19.3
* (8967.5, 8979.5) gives 19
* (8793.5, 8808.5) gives 18.4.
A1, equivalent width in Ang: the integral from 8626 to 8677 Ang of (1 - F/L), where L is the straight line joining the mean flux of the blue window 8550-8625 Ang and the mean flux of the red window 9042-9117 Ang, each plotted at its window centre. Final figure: 1.9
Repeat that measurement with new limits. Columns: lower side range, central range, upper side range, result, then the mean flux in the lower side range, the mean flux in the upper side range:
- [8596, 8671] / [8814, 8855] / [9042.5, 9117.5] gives 0.9 Ang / 19.5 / 18.4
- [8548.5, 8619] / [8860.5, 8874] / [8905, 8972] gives 0.3 Ang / 20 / 18.9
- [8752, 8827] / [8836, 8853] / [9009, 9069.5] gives 0.1 Ang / 19.1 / 18.6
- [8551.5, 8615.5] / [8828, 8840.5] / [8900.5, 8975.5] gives 0.8 Ang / 20.1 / 18.9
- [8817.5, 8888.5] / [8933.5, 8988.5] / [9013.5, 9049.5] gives -0.2 Ang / 18.8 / 18.7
